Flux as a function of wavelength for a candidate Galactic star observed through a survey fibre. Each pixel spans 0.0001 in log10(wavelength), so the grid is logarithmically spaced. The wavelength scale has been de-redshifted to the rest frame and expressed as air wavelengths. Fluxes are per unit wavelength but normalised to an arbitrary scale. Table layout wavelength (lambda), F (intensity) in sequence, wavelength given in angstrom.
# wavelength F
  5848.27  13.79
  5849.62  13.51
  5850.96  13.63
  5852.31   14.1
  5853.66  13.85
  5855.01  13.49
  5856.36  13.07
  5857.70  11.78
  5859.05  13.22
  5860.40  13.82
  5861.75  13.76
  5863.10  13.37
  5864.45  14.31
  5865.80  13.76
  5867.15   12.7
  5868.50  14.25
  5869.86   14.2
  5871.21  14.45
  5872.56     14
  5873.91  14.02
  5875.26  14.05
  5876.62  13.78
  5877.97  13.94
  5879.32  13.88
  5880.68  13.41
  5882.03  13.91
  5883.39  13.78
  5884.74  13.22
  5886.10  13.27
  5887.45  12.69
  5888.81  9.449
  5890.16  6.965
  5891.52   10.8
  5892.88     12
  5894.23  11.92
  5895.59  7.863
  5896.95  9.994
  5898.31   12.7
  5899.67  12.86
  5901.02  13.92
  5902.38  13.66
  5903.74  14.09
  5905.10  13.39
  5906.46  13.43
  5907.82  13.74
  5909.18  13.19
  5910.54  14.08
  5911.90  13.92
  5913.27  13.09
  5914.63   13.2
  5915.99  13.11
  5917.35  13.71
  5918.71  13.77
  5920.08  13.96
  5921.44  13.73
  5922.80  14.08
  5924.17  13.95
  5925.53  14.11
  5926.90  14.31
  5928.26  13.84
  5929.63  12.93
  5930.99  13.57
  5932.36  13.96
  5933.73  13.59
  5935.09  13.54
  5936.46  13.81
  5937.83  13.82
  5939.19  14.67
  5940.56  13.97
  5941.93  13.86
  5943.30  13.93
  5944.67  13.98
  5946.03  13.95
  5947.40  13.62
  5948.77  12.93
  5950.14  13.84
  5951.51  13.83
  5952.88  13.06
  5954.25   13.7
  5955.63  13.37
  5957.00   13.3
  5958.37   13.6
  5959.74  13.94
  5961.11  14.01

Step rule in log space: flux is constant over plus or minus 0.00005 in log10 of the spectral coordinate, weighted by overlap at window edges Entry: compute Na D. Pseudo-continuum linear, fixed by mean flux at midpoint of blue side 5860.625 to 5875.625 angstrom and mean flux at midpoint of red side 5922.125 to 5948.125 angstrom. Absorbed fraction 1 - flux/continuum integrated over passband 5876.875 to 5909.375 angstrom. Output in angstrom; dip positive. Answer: 3.4 angstrom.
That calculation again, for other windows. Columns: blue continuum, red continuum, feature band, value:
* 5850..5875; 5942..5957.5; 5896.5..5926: 0.36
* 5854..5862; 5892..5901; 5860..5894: -2.08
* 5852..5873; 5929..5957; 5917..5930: -0.18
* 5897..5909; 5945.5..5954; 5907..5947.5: -1.06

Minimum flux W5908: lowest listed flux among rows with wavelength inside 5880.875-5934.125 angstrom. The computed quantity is 6.965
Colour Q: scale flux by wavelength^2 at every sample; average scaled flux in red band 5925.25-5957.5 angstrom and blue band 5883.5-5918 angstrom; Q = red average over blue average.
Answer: 1.12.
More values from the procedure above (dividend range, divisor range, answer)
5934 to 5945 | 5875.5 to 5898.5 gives 1.18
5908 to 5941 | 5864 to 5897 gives 1.10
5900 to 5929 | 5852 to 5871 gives 1.03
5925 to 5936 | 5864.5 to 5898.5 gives 1.11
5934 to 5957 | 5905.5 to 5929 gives 1.01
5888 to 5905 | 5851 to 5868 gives 0.86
